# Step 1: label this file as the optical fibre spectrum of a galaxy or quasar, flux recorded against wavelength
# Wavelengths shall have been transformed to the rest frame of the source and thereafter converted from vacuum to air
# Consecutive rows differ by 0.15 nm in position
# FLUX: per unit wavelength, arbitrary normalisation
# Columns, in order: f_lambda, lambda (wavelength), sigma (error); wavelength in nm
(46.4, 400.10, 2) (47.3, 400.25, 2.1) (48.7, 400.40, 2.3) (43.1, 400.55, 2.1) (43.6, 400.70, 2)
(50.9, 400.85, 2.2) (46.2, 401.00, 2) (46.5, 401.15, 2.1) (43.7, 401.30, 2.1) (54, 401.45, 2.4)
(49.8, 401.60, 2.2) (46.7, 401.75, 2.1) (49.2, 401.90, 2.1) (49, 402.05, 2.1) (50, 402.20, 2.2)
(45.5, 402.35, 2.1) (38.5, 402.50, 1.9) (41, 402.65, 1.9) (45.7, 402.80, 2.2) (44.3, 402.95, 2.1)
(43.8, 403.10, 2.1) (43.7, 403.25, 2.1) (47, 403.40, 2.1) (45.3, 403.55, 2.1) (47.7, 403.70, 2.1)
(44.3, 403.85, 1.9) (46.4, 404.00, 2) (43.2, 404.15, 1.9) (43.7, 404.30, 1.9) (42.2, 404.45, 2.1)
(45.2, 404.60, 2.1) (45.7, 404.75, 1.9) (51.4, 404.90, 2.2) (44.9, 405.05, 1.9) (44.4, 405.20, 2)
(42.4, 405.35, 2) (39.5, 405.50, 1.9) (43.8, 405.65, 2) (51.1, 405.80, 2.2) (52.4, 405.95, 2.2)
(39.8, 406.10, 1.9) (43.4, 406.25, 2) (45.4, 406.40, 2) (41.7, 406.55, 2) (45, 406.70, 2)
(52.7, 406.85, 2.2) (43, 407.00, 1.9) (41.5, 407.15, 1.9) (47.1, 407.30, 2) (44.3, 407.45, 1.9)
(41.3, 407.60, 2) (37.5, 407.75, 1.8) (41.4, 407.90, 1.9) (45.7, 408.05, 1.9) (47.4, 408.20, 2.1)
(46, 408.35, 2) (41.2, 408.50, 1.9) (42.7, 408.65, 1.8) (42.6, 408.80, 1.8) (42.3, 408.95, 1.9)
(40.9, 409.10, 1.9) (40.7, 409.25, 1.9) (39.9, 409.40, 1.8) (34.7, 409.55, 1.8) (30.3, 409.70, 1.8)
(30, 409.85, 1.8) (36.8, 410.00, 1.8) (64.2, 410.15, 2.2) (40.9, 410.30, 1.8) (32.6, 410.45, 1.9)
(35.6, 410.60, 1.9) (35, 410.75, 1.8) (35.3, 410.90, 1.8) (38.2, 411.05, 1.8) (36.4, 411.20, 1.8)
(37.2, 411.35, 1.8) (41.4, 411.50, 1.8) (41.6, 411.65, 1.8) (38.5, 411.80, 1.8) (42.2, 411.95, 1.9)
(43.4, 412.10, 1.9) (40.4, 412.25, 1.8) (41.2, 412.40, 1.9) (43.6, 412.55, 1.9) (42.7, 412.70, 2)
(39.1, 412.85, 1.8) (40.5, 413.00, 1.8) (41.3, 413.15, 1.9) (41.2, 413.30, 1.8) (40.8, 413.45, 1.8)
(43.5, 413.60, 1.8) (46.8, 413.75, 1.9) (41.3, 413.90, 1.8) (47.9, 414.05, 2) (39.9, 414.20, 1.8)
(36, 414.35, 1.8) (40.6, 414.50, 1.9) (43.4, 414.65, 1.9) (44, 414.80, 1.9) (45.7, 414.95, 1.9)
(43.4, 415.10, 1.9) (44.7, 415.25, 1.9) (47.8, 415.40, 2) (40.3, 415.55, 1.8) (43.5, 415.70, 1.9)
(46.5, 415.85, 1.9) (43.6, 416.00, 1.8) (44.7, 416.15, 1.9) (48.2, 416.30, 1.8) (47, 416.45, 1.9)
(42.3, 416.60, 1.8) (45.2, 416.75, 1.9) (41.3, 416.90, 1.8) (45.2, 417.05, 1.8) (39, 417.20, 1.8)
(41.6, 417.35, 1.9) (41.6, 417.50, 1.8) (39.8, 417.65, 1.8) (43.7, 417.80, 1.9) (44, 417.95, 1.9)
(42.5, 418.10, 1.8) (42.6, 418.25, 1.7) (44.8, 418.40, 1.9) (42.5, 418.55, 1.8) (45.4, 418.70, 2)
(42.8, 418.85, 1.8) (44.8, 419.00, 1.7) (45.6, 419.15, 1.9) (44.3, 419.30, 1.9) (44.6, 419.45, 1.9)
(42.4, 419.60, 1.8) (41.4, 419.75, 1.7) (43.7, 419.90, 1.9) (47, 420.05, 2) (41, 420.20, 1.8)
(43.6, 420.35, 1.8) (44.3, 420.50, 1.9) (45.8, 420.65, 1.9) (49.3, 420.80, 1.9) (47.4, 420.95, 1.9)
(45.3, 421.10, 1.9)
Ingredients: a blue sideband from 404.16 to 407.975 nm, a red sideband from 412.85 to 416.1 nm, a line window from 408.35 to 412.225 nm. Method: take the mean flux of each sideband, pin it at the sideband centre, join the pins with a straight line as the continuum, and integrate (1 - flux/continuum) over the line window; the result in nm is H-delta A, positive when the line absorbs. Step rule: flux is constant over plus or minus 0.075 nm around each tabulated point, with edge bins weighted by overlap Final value 0.37 nm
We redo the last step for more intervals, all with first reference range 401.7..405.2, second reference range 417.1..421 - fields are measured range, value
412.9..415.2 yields 0.09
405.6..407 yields -0.03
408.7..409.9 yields 0.18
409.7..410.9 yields 0.17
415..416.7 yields -0.03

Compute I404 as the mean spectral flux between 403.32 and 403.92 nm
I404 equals 46.1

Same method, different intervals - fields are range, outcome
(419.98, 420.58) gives 44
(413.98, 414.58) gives 41.1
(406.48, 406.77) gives 43.4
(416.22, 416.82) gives 45.7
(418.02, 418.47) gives 43.3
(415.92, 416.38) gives 45.5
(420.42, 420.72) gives 45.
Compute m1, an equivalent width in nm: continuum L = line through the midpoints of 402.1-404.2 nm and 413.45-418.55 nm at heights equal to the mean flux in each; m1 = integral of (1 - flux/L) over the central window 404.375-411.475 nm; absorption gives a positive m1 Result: 0.33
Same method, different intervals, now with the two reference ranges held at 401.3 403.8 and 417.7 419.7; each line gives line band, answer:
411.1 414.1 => 0.22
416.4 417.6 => 0.03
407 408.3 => 0.06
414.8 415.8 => 0.00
